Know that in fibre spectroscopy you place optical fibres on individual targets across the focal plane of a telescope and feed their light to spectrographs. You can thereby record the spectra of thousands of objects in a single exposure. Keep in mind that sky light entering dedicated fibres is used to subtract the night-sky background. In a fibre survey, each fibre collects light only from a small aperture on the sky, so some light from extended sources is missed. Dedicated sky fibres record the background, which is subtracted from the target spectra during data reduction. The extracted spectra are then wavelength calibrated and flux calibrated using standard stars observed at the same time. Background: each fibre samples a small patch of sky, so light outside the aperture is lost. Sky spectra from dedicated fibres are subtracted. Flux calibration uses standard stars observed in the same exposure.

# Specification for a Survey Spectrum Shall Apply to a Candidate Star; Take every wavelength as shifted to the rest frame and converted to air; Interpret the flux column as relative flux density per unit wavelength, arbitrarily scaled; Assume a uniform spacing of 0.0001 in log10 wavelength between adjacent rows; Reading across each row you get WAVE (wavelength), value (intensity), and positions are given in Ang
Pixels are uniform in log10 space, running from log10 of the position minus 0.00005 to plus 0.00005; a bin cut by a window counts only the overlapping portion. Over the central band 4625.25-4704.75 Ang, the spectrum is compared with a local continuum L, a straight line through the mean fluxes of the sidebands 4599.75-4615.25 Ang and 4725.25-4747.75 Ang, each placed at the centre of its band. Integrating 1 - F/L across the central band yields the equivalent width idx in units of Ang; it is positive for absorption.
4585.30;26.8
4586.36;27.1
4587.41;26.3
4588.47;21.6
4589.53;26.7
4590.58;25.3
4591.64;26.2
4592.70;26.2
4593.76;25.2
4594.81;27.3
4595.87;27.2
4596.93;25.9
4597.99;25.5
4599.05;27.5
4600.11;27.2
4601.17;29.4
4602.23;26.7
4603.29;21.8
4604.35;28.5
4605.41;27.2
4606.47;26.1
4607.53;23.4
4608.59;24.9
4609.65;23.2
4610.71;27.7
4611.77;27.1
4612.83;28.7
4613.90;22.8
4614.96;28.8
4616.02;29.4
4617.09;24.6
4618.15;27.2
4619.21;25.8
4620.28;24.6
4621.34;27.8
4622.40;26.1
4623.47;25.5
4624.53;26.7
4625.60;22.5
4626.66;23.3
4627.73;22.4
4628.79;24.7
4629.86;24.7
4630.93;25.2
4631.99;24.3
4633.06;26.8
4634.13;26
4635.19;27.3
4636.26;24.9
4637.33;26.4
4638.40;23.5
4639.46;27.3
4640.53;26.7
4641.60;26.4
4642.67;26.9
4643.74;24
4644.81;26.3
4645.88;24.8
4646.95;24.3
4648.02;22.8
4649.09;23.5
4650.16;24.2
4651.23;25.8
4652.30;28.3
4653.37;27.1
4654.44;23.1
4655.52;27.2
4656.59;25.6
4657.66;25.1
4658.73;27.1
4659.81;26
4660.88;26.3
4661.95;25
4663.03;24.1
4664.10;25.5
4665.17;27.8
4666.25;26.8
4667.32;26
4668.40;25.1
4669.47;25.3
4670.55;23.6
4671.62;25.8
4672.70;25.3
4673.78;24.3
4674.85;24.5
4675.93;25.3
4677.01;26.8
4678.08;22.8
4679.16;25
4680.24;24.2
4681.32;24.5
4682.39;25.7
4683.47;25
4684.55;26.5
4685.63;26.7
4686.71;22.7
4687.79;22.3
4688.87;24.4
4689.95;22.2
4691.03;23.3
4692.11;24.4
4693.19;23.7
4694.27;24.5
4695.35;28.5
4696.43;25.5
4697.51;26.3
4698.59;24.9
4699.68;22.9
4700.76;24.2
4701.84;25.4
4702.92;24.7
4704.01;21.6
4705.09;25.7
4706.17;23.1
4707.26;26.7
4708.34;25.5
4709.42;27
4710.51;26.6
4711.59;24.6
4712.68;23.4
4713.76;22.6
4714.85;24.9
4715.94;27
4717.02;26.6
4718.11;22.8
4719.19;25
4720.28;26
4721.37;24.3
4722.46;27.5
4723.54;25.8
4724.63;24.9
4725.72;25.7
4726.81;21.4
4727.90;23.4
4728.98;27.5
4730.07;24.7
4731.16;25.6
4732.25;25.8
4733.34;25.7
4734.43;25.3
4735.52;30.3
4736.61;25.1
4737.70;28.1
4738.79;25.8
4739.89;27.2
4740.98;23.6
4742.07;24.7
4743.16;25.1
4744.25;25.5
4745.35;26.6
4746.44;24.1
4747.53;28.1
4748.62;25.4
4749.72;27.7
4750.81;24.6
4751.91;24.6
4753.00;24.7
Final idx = 2.7 Ang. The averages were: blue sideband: 26.2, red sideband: 25.6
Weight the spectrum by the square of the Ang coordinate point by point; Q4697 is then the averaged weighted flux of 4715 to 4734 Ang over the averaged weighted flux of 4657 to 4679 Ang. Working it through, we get 1.0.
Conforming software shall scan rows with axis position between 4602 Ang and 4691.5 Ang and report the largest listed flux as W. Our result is 29.4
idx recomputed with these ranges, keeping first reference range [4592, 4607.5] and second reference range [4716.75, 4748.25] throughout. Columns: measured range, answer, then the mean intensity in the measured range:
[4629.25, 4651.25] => 0.7 Ang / 25.3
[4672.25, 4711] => 1.6 Ang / 24.8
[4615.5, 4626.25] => 0.1 Ang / 26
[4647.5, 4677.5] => 0.6 Ang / 25.5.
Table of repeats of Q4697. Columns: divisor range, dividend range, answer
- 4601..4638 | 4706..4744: 1.03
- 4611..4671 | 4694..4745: 1.02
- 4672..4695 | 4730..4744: 1.08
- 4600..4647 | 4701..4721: 1.00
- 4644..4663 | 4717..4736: 1.03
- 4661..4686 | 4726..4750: 1.05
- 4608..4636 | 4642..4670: 1.01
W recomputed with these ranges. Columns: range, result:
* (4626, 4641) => 27.3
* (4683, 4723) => 28.5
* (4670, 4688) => 26.8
